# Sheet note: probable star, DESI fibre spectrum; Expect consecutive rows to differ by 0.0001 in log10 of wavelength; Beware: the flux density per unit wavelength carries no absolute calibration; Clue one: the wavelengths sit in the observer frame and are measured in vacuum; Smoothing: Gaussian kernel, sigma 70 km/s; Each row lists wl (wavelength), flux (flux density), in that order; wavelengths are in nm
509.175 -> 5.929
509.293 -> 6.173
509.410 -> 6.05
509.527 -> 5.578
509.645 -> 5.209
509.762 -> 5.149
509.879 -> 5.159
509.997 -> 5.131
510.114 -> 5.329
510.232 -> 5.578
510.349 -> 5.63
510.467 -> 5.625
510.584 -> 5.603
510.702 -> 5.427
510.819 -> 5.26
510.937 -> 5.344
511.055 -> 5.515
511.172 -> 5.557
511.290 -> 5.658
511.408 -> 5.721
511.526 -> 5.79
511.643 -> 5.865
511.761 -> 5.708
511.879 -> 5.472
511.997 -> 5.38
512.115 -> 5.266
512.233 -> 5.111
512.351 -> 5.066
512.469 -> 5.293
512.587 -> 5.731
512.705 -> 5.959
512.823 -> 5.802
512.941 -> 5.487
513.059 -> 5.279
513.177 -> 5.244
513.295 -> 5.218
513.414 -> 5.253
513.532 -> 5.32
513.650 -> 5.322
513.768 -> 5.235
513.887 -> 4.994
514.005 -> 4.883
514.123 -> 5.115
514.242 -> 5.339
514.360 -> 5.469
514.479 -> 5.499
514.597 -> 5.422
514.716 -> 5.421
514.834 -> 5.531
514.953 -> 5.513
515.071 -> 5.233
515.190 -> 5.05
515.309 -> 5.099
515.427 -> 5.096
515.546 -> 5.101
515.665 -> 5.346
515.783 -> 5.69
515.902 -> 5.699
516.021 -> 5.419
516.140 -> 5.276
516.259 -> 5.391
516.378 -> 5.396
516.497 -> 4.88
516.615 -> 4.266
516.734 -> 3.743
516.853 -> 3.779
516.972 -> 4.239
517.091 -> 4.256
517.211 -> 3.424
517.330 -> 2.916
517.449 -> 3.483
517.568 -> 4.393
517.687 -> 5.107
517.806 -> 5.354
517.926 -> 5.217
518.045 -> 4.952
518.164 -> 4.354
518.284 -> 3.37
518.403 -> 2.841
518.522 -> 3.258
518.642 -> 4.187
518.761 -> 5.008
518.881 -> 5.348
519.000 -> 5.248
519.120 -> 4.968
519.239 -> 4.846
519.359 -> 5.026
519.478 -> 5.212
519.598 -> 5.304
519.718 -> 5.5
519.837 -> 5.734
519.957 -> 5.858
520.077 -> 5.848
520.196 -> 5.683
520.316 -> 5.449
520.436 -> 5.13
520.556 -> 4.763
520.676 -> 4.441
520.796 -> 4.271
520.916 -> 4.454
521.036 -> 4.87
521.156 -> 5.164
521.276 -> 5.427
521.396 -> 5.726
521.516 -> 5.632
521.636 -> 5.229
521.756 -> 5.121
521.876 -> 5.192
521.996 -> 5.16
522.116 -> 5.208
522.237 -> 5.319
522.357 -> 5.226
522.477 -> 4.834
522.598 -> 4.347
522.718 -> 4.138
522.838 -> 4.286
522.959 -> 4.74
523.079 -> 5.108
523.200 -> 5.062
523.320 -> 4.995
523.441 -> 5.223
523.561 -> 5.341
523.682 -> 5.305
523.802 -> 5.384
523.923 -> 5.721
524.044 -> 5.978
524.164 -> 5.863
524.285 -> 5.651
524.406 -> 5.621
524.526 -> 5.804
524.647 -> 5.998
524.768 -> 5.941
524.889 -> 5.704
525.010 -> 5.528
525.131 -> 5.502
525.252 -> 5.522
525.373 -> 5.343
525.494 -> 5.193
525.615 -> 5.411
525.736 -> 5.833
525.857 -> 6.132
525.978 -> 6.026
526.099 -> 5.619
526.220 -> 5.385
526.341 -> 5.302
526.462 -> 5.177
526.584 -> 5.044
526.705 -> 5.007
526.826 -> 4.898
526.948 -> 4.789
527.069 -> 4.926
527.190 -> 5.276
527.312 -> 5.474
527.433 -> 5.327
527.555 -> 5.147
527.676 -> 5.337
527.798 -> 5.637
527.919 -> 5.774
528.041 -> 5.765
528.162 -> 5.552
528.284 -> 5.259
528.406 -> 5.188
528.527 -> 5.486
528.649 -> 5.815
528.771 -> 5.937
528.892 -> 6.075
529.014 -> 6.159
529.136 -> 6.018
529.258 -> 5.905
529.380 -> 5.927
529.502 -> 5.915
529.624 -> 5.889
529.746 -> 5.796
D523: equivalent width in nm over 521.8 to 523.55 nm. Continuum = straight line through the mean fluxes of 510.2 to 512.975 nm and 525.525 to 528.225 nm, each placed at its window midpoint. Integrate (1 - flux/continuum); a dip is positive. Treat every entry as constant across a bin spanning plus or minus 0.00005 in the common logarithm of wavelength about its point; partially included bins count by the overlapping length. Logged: 0.16 nm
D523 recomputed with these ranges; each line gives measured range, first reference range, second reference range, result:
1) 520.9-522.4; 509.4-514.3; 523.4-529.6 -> 0.08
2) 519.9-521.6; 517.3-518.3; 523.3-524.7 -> -0.07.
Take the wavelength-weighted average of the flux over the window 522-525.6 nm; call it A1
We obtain 5.3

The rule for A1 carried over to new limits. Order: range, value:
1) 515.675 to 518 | 4.65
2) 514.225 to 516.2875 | 5.37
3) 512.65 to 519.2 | 4.9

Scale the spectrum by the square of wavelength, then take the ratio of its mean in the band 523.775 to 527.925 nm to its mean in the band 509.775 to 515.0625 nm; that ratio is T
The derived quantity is 1.1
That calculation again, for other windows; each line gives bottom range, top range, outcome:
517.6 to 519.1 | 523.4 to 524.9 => 1.28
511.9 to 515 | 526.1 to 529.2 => 1.07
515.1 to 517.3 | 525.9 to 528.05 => 1.15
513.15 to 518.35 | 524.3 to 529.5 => 1.18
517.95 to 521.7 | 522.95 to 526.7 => 1.13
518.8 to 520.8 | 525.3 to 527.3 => 1.05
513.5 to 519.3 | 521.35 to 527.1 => 1.14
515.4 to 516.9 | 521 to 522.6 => 1.06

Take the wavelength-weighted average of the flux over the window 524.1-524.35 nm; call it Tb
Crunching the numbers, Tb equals 5.76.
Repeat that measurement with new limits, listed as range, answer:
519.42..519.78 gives 5.34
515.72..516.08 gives 5.6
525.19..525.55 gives 5.35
